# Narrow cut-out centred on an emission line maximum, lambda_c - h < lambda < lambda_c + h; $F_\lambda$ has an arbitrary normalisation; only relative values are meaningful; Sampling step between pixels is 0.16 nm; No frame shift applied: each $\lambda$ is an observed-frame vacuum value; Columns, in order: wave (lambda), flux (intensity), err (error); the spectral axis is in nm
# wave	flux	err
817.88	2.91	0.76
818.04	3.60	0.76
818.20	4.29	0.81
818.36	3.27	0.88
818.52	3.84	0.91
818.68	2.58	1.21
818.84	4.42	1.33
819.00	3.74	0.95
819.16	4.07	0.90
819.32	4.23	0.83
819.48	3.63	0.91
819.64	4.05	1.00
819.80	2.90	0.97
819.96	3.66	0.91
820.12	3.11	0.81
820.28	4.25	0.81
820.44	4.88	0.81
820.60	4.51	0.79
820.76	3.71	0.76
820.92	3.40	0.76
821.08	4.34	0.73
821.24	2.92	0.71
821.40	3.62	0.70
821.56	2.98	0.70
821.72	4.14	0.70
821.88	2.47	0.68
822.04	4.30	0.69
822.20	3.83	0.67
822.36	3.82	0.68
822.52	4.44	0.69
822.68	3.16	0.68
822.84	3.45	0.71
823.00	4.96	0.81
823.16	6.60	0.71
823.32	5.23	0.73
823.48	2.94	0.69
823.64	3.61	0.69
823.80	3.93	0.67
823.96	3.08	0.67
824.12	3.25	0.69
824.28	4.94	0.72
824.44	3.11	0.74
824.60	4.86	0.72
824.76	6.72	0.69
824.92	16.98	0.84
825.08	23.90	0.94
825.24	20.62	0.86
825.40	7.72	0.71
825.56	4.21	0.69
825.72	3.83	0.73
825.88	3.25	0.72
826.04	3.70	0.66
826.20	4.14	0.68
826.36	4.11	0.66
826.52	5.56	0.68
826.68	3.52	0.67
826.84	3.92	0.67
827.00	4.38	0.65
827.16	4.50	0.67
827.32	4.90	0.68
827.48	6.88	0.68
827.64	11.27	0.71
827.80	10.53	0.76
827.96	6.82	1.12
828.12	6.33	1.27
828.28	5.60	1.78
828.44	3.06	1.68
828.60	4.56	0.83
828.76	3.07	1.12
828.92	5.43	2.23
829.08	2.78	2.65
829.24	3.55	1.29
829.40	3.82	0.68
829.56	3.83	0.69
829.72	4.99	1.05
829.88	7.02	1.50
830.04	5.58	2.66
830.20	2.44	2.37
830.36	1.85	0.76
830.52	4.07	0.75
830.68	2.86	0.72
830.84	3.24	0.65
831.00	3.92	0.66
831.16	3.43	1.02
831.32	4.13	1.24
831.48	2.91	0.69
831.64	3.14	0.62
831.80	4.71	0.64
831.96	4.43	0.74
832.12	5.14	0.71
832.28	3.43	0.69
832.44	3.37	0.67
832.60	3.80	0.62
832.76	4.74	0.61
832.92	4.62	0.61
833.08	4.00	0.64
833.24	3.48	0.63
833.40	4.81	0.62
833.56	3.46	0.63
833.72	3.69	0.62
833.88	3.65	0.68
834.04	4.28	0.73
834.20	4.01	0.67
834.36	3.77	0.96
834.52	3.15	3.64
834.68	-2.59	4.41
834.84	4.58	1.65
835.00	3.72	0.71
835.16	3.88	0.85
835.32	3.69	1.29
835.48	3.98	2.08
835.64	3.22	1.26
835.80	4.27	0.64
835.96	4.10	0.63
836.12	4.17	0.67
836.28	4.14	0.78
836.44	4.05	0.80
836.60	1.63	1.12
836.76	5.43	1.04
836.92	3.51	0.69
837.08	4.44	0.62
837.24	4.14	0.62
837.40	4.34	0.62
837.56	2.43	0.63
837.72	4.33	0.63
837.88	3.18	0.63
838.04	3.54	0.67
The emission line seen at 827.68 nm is [N II] 6583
